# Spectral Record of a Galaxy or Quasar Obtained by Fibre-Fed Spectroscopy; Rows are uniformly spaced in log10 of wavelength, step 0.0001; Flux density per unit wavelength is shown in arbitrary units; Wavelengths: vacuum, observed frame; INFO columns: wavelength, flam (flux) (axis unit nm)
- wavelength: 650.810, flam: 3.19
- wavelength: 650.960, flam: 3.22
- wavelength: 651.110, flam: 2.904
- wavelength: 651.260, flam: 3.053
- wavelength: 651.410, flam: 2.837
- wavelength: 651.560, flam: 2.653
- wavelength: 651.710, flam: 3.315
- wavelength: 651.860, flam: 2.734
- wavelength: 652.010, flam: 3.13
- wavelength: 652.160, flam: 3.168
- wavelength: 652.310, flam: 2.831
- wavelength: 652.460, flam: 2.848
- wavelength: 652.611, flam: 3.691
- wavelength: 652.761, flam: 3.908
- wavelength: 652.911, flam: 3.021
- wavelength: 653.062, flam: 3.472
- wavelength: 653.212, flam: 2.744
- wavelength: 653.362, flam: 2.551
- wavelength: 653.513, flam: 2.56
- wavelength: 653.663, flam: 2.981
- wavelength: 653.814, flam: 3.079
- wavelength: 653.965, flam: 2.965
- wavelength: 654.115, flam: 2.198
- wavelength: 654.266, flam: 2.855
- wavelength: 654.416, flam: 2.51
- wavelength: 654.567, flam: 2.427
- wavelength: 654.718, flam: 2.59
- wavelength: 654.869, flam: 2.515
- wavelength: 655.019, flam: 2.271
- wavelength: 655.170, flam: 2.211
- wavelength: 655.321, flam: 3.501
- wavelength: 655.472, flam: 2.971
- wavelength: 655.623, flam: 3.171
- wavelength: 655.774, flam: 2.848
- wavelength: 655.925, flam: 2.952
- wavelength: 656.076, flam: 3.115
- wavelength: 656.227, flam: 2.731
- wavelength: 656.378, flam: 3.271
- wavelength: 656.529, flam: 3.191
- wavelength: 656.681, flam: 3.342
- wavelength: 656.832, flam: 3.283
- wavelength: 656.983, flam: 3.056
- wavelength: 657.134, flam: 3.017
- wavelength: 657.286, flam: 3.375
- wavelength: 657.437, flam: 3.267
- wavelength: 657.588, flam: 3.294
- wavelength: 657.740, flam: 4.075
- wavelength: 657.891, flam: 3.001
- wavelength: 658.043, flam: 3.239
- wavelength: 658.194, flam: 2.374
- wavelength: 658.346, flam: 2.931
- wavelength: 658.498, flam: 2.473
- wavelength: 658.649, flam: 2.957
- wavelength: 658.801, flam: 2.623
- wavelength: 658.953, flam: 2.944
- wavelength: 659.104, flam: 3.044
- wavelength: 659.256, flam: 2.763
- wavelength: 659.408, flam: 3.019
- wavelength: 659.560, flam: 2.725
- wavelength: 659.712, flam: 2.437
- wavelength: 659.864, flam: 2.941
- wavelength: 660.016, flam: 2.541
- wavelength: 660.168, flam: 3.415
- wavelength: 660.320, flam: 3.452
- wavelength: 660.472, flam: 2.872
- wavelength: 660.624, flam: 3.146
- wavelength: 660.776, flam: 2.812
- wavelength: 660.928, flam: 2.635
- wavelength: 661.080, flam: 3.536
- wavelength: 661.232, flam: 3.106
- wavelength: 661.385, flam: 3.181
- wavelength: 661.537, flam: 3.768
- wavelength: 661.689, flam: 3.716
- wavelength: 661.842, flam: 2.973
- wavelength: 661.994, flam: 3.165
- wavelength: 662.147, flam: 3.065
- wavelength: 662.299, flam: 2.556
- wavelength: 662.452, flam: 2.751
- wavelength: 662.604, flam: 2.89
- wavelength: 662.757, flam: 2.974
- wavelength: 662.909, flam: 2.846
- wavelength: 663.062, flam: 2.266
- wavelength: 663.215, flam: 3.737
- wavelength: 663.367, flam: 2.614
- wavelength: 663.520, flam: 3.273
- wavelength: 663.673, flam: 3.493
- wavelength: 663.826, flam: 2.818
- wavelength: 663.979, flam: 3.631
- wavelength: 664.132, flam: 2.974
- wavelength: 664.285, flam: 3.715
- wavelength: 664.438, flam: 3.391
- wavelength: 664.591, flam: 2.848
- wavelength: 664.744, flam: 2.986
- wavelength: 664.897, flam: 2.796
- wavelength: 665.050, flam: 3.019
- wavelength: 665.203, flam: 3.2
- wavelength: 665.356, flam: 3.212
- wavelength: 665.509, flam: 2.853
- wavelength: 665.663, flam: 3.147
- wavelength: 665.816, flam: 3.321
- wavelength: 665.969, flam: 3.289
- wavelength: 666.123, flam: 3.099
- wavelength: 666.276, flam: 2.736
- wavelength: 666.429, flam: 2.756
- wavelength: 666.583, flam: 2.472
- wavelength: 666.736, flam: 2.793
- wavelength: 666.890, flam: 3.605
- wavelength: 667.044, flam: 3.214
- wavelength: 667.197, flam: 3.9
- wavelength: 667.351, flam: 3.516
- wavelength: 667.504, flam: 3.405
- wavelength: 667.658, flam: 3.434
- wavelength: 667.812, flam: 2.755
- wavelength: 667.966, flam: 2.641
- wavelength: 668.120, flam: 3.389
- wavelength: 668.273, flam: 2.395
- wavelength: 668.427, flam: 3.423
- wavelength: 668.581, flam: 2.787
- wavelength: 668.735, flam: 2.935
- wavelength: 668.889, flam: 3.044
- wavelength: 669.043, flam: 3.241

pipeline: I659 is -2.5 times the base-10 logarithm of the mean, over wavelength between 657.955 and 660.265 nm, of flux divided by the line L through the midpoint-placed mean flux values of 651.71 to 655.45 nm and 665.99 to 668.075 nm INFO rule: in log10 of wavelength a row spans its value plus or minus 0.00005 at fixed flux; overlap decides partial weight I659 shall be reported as 0.05 mag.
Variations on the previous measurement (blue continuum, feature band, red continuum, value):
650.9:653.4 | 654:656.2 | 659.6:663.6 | 0.123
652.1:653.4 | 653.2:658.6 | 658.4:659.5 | 0.024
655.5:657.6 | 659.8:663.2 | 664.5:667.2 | 0.016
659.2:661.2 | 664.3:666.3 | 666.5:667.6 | 0.031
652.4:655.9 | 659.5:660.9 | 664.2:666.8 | 0.014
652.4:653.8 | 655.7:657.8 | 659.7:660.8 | -0.055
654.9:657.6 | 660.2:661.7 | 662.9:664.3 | -0.040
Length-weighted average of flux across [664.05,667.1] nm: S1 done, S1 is 3.07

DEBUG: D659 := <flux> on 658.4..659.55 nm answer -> 2.83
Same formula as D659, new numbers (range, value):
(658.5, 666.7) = 3.02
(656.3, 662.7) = 3.05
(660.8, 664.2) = 3.09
